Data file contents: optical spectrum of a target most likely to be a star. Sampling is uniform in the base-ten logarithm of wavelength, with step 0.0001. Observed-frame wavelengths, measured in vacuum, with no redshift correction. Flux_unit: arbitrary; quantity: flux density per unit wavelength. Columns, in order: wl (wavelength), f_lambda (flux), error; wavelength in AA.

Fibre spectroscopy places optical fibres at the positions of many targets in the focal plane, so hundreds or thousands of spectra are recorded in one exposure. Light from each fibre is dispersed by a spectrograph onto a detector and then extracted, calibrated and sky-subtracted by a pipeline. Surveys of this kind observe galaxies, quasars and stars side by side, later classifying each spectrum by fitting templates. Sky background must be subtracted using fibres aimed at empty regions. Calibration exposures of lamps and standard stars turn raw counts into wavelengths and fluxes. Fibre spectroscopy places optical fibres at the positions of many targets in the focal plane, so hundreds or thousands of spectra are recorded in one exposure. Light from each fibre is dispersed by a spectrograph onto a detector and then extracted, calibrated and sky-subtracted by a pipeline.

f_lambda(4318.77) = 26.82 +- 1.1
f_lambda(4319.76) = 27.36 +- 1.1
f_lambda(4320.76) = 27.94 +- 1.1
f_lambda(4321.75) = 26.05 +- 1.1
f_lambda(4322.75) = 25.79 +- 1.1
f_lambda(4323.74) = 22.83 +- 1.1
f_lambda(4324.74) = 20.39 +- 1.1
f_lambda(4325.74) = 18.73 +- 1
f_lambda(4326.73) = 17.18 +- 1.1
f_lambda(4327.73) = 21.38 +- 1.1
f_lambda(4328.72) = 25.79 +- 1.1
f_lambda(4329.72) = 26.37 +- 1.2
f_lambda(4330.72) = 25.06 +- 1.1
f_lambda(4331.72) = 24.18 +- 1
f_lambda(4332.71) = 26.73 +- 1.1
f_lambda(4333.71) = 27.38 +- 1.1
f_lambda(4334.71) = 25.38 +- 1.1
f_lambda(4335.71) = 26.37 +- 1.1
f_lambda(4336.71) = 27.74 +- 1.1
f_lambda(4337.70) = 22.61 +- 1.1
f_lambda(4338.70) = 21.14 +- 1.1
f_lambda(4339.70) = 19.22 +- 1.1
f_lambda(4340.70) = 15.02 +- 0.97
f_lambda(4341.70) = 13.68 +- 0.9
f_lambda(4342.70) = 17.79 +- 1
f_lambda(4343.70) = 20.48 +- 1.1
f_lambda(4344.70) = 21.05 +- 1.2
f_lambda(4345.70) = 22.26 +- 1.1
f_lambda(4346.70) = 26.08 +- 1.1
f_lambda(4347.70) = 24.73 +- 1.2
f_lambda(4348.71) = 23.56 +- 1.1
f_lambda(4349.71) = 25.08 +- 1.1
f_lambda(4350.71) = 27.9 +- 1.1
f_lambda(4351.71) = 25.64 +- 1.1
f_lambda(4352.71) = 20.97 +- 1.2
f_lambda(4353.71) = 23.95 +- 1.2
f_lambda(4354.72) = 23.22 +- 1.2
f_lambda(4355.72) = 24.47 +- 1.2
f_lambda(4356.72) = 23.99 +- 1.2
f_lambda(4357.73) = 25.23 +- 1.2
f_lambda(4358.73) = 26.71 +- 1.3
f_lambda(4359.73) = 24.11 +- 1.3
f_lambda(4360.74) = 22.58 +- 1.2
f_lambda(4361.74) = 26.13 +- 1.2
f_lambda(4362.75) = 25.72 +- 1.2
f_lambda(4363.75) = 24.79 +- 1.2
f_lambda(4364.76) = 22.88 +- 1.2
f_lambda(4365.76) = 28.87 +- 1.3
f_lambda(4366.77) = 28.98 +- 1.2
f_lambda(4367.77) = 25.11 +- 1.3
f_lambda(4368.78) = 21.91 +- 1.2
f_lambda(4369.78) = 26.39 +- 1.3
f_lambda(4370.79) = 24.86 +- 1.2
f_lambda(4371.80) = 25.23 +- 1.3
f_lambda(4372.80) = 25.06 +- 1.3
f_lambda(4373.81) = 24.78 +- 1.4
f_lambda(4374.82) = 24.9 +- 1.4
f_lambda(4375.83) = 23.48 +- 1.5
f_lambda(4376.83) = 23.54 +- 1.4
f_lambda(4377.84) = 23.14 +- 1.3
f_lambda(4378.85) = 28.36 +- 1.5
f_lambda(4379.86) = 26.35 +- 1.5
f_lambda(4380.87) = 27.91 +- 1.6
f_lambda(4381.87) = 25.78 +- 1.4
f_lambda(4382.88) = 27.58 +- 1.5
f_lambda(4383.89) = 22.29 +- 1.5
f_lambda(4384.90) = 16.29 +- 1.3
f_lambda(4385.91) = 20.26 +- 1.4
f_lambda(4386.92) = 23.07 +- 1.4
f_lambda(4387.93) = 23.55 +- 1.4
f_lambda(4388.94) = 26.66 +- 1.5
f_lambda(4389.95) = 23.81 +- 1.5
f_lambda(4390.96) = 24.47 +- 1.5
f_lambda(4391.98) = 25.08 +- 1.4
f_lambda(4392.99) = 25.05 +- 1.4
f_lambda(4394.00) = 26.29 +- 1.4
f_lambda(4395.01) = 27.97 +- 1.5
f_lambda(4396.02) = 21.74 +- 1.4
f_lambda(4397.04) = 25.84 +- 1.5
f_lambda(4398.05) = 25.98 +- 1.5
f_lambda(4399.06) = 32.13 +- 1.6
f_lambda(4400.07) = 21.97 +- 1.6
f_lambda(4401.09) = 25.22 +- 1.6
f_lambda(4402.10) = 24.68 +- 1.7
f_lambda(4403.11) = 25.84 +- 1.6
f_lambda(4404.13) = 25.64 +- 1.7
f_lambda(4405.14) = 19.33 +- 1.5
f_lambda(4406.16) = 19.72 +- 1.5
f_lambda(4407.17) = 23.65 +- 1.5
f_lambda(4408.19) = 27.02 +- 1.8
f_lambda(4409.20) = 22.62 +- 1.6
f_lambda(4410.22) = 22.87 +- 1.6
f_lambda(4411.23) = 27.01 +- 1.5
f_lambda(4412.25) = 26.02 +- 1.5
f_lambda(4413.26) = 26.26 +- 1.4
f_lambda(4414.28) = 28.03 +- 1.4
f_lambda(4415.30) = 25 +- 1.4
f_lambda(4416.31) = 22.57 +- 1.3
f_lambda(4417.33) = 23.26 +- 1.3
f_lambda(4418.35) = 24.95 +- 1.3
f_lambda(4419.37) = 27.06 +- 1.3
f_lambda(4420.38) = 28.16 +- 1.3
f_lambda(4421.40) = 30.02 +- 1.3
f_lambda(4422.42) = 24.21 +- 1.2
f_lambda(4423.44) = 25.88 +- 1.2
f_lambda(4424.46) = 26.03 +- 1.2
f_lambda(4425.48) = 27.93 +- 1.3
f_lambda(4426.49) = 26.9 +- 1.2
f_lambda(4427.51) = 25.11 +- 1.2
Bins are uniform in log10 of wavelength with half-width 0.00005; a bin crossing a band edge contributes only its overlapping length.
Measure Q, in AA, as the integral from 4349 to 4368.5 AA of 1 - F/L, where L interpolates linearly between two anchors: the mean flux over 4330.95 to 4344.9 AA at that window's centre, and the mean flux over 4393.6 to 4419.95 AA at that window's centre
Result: -1.7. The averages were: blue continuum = 22.1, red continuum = 25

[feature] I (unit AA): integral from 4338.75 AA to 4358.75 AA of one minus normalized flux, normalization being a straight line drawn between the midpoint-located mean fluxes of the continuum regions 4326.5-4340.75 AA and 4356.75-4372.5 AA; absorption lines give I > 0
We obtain 1.7 AA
